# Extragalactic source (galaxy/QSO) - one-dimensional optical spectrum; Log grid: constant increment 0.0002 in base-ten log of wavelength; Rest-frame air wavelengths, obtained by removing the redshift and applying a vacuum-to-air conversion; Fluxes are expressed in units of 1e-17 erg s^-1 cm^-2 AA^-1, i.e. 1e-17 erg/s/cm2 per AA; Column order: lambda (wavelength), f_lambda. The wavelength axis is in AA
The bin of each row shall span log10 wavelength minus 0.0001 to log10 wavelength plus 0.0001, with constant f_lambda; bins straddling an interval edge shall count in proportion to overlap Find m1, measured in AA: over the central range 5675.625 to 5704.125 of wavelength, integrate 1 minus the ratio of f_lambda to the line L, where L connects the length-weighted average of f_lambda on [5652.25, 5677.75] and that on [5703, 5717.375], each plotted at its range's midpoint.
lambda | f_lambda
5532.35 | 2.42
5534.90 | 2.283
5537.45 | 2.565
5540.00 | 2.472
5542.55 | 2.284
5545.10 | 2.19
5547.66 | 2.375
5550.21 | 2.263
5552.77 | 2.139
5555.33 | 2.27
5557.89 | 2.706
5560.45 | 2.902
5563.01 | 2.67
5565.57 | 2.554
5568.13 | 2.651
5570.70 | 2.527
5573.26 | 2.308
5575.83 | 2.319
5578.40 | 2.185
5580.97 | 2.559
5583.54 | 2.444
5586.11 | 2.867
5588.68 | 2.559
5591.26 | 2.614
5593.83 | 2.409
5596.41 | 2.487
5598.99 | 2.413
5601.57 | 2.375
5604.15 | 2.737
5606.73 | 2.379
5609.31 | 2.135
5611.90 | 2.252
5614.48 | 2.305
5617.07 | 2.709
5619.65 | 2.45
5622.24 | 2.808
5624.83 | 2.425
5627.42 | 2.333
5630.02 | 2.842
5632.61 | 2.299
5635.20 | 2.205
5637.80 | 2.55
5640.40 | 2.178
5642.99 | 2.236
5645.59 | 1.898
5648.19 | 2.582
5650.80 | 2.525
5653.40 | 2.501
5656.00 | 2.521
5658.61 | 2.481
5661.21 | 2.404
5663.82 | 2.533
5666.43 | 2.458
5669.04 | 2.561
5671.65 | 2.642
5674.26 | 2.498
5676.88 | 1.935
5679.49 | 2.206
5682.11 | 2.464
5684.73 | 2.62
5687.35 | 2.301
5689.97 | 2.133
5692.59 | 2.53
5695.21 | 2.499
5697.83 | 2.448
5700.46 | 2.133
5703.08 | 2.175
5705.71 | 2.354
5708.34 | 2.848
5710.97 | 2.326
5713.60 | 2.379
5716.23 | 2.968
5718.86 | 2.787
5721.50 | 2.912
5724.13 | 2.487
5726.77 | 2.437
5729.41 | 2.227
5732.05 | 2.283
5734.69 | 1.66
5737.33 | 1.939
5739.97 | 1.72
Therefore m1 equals 2.1 AA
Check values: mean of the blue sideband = 2.46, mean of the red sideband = 2.53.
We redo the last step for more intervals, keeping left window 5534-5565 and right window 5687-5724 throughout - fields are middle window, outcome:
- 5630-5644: 0.67 AA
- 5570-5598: -0.38 AA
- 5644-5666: 0.38 AA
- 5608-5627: 0.17 AA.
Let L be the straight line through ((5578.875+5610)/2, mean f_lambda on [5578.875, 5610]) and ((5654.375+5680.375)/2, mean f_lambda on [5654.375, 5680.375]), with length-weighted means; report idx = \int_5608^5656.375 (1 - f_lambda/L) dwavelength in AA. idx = 1.1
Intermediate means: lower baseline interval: 2.5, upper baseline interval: 2.43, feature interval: 2.41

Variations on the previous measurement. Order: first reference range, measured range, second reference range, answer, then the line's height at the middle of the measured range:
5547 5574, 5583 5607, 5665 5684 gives -0.69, 2.47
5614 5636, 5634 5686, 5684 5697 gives 1.08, 2.45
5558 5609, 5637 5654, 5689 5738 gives 0.86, 2.47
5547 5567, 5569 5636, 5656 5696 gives 0.02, 2.46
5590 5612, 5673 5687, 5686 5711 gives 0.27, 2.39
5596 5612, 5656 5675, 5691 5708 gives -0.98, 2.39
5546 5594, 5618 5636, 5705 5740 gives -0.25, 2.46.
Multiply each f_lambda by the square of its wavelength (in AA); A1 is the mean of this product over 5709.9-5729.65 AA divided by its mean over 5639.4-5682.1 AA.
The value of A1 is 1.1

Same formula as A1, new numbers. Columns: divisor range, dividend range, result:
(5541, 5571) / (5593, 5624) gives 1.02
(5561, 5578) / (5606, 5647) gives 0.97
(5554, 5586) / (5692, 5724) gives 1.05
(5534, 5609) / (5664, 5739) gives 1.02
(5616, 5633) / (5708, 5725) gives 1.07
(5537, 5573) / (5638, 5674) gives 1.02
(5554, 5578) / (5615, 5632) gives 1.04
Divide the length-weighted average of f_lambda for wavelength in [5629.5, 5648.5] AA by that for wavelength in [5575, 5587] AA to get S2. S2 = 0.9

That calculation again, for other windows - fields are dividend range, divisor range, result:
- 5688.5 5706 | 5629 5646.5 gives 1.00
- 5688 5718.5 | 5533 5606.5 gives 0.99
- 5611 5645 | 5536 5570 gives 0.98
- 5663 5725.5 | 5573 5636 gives 1.00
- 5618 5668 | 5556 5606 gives 0.96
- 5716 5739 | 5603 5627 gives 0.96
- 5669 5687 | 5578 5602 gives 0.96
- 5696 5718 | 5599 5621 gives 1.02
